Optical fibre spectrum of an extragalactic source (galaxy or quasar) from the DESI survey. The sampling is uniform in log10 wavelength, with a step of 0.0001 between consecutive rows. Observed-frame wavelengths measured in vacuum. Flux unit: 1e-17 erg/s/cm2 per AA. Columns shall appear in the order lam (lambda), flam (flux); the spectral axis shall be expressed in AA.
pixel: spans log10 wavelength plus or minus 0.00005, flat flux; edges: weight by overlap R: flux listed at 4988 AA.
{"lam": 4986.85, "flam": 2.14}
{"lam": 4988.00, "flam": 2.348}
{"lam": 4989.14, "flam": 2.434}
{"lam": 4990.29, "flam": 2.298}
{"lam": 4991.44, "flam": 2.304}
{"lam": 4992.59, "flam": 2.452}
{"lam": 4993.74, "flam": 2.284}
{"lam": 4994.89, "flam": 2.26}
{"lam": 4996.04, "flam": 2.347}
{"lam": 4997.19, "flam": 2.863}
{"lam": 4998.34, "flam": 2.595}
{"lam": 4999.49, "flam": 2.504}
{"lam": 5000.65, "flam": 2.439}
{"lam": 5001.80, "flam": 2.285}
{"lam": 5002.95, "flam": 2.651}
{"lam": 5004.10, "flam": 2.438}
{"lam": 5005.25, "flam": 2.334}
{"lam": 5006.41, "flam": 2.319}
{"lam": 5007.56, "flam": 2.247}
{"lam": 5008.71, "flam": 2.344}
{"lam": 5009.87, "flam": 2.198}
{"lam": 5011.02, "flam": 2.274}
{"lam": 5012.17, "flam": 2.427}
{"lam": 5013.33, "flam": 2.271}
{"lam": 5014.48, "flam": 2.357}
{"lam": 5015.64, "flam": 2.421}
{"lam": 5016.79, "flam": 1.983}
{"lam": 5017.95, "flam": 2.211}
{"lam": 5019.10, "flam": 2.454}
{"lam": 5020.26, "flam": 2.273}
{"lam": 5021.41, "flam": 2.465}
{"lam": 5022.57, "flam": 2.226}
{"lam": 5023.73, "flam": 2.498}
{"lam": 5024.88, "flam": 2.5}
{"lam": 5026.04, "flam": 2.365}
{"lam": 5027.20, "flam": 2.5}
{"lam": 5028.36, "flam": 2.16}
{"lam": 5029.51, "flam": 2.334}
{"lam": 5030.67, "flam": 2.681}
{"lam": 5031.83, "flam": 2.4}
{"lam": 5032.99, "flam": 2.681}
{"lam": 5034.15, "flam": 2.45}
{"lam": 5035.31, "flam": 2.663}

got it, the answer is 2.348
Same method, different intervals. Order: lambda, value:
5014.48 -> 2.357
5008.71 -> 2.344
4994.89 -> 2.26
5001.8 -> 2.285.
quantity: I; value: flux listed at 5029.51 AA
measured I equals 2.334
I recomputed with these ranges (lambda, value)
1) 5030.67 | 2.681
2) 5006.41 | 2.319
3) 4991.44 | 2.304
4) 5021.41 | 2.465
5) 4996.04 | 2.347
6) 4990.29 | 2.298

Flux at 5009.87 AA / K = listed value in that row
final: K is 2.198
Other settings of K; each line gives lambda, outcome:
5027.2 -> 2.5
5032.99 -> 2.681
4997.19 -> 2.863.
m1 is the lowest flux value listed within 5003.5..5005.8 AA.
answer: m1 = 2.334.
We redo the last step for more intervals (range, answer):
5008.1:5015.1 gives 2.198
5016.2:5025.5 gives 1.983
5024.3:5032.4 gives 2.16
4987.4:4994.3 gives 2.284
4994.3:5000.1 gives 2.26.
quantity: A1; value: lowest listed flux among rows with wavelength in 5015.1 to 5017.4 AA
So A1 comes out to 1.983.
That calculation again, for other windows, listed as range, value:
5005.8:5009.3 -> 2.247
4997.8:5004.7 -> 2.285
